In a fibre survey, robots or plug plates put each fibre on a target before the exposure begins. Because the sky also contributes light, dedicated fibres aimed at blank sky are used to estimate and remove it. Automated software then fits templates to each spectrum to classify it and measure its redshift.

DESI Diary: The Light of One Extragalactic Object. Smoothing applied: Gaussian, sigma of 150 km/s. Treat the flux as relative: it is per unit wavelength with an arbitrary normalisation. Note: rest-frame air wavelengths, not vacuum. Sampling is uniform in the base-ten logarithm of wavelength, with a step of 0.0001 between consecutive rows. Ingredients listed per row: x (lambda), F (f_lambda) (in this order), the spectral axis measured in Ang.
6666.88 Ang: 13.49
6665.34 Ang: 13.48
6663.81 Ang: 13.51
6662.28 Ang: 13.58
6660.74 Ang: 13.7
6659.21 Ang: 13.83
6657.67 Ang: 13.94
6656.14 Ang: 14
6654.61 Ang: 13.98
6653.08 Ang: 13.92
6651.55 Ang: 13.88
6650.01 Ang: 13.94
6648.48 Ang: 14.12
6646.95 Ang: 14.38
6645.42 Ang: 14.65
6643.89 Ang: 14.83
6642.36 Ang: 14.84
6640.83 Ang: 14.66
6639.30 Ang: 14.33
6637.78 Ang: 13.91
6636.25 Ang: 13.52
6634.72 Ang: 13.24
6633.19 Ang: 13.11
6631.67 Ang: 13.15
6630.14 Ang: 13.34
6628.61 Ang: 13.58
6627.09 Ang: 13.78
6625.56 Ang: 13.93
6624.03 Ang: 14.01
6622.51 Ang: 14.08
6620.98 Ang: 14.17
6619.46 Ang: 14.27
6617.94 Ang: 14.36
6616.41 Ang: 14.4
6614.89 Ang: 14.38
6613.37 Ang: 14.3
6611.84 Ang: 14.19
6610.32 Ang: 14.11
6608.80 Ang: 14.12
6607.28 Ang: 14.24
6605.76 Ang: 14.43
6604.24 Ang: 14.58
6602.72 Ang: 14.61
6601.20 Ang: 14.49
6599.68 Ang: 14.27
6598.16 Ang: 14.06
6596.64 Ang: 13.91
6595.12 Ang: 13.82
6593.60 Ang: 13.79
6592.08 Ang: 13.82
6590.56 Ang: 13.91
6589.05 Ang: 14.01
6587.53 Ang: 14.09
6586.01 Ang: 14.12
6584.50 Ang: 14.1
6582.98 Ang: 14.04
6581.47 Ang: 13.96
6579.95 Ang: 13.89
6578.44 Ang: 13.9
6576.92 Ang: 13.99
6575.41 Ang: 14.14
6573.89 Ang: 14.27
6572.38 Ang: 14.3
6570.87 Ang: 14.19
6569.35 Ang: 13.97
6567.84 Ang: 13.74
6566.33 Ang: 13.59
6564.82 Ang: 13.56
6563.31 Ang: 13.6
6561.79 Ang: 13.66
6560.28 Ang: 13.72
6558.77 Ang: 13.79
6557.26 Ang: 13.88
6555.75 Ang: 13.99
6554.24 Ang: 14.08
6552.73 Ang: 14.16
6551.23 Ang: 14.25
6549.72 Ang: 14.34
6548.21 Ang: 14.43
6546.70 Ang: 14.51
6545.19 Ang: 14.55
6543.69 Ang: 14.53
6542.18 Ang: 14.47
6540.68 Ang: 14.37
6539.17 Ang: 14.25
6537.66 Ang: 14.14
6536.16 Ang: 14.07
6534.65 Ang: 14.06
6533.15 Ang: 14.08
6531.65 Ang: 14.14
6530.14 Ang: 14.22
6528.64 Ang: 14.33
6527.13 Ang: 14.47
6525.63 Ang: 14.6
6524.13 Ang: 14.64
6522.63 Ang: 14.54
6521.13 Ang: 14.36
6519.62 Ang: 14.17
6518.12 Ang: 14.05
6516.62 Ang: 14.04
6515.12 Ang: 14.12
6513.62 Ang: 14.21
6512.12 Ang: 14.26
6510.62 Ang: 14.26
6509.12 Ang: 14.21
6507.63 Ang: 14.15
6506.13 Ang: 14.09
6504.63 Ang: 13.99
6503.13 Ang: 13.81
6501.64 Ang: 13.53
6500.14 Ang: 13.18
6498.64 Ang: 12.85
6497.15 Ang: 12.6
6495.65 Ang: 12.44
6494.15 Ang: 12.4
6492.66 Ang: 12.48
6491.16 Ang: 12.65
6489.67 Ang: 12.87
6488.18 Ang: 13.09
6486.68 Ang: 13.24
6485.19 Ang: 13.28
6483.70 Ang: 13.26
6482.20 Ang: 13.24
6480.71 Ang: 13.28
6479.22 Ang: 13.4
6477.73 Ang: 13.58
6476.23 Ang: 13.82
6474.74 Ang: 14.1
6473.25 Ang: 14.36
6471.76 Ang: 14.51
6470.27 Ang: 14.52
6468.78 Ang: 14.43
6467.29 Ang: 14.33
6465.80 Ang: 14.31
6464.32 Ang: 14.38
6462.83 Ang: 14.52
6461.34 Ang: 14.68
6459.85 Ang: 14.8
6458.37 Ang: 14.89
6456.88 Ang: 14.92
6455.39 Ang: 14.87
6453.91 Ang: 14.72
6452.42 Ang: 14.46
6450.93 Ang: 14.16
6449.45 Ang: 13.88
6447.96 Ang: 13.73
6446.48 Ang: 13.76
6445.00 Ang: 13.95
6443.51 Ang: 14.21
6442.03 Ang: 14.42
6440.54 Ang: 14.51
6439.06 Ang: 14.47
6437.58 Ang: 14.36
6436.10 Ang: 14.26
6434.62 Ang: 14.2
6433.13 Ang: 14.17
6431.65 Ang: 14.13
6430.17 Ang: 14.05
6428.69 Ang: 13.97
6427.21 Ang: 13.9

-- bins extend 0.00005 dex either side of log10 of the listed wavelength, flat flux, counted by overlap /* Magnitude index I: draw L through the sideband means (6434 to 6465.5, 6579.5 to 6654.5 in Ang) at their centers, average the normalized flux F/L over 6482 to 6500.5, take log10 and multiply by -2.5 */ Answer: 0.115 mag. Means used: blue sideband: 14.4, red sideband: 14.1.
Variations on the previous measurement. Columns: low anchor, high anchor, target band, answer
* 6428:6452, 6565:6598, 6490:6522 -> 0.036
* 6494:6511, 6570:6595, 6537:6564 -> -0.027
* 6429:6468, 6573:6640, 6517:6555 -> -0.011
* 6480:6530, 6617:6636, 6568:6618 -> -0.032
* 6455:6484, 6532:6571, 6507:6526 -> -0.011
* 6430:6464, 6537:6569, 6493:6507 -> 0.081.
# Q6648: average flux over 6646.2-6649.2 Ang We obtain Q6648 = 14.3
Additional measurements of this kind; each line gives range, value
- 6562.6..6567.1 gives 13.6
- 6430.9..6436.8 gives 14.2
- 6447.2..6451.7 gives 13.9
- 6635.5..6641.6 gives 14.1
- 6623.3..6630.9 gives 13.7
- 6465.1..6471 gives 14.4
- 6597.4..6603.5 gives 14.4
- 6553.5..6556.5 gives 14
